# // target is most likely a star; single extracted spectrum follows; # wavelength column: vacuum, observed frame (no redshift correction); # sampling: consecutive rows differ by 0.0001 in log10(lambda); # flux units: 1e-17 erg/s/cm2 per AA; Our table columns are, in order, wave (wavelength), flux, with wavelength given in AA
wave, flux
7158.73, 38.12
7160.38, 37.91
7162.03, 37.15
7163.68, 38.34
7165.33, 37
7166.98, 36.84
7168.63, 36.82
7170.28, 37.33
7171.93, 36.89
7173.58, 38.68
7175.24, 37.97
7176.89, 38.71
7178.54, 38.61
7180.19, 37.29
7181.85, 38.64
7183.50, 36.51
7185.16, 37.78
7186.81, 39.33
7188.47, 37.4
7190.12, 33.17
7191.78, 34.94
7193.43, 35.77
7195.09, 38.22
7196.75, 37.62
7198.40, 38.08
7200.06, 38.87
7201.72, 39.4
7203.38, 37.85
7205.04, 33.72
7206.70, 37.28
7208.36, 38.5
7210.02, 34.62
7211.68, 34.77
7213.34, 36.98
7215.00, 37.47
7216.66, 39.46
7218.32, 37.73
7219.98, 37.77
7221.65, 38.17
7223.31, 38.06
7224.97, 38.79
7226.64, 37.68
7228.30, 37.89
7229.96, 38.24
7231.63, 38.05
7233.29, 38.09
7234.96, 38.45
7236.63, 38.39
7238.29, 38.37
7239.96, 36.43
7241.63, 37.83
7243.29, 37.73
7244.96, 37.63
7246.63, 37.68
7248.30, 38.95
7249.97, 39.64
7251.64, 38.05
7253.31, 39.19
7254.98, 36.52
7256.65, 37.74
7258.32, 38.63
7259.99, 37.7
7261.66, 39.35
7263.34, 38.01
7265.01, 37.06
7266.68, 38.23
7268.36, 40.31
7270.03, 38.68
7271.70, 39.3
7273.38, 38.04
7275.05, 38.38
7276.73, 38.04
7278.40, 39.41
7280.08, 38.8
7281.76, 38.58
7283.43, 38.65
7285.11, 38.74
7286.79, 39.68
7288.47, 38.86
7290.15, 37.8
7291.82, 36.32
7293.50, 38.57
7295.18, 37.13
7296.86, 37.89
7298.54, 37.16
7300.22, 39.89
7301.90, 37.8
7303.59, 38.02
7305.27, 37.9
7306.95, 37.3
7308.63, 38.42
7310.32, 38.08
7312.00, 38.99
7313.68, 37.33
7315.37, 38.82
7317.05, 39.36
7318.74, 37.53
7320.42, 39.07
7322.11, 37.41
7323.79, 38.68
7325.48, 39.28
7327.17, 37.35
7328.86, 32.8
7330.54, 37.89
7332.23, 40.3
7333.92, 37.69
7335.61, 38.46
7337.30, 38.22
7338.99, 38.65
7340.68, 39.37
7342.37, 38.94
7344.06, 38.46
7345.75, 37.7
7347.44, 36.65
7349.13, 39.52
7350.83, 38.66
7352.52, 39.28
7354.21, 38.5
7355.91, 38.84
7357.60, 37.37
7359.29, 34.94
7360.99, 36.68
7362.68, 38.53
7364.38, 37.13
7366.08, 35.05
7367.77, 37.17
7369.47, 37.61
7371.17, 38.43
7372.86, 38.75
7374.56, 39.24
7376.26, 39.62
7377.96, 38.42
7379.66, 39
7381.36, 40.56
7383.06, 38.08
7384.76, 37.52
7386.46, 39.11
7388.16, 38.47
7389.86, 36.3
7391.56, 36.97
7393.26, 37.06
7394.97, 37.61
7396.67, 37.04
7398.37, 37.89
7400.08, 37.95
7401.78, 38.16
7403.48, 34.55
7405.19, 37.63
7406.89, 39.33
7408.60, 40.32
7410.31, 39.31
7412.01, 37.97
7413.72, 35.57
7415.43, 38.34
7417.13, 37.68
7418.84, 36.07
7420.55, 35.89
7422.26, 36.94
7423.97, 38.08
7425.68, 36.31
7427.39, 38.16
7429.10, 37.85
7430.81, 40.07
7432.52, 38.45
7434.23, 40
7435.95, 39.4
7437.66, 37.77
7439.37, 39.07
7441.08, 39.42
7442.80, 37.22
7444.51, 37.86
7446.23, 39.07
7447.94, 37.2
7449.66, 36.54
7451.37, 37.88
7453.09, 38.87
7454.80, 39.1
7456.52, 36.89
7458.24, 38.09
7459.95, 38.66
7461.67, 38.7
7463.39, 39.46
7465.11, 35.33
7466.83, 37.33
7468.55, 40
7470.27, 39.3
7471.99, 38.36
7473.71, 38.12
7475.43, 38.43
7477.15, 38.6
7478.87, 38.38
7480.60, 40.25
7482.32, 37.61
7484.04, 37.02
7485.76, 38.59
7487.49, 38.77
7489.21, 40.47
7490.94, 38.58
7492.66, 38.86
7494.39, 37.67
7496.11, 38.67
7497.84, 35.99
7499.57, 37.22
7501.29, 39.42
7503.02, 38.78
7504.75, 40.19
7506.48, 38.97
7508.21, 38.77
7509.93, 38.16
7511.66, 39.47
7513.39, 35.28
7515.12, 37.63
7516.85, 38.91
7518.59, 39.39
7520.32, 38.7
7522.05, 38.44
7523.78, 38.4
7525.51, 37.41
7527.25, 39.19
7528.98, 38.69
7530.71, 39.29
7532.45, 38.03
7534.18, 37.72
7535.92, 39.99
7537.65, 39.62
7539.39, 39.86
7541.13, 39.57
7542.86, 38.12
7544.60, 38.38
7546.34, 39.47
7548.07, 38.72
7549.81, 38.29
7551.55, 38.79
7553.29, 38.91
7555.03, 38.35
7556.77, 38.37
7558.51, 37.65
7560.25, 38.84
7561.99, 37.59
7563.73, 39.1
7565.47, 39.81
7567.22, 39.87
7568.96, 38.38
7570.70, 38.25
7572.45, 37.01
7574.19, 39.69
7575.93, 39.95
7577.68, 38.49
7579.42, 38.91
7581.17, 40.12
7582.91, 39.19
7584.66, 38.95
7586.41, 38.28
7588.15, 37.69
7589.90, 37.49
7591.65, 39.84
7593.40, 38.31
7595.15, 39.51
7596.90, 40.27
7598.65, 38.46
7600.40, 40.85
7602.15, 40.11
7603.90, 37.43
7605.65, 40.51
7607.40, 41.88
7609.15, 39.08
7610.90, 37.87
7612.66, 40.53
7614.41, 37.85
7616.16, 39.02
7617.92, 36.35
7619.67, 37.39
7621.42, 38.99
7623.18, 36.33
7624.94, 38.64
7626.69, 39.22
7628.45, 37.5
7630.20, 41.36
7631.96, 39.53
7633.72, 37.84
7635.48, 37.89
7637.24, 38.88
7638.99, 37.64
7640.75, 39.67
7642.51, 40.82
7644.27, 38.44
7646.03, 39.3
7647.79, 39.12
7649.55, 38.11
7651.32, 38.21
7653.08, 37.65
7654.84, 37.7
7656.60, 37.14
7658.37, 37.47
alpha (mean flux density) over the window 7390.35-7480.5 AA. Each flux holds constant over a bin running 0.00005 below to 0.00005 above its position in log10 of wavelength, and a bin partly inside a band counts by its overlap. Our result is 38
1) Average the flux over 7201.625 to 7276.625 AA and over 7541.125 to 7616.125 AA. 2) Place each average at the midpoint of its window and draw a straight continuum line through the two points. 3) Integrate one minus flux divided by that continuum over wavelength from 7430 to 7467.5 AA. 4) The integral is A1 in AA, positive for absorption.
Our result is 0.25 AA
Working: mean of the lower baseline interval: 37.9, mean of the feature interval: 38.3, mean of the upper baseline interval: 38.9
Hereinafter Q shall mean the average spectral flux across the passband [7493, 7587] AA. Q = 38.6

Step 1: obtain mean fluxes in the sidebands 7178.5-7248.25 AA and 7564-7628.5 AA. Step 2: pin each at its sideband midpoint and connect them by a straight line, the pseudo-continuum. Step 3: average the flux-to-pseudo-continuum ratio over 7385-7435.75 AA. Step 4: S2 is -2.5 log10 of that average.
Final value 0.01 mag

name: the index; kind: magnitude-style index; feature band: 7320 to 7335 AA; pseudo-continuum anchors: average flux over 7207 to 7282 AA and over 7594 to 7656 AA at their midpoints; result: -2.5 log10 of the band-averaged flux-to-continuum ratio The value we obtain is 0.01 mag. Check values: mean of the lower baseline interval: 38.1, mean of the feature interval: 37.8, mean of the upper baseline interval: 38.8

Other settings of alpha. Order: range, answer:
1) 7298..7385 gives 38.1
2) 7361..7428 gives 37.8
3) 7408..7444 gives 38.1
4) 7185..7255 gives 37.6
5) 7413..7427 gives 36.9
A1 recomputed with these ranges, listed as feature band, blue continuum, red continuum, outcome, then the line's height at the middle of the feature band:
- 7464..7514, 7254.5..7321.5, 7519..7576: 0.3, 38.6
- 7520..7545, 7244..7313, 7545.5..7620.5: 0.0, 38.8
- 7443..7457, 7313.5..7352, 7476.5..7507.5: 0.2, 38.5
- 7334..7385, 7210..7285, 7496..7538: 0.1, 38.3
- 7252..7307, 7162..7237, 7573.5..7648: -0.8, 37.8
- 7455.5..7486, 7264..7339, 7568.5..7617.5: 0.3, 38.7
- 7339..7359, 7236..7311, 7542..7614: 0.0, 38.4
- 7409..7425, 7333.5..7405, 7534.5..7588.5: 0.3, 38.2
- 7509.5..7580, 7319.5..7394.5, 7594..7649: 0.1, 38.7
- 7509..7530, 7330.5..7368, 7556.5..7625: 0.1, 38.6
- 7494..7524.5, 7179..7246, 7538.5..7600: 0.2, 38.6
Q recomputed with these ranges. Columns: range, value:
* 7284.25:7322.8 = 38.2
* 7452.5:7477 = 38.3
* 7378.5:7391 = 38.4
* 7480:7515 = 38.4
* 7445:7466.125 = 38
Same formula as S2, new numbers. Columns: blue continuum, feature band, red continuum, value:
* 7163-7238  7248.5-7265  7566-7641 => -0.02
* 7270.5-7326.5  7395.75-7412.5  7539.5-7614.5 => 0.02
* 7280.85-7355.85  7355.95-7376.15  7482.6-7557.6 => 0.02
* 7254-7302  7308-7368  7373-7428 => 0.00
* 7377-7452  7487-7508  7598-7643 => -0.01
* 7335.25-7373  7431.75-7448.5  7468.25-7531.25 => -0.01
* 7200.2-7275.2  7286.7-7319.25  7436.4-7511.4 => 0.00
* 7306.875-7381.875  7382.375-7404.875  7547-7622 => 0.02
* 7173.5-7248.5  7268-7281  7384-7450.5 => -0.03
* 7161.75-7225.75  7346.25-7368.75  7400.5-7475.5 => 0.01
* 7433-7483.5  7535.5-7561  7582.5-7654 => -0.01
